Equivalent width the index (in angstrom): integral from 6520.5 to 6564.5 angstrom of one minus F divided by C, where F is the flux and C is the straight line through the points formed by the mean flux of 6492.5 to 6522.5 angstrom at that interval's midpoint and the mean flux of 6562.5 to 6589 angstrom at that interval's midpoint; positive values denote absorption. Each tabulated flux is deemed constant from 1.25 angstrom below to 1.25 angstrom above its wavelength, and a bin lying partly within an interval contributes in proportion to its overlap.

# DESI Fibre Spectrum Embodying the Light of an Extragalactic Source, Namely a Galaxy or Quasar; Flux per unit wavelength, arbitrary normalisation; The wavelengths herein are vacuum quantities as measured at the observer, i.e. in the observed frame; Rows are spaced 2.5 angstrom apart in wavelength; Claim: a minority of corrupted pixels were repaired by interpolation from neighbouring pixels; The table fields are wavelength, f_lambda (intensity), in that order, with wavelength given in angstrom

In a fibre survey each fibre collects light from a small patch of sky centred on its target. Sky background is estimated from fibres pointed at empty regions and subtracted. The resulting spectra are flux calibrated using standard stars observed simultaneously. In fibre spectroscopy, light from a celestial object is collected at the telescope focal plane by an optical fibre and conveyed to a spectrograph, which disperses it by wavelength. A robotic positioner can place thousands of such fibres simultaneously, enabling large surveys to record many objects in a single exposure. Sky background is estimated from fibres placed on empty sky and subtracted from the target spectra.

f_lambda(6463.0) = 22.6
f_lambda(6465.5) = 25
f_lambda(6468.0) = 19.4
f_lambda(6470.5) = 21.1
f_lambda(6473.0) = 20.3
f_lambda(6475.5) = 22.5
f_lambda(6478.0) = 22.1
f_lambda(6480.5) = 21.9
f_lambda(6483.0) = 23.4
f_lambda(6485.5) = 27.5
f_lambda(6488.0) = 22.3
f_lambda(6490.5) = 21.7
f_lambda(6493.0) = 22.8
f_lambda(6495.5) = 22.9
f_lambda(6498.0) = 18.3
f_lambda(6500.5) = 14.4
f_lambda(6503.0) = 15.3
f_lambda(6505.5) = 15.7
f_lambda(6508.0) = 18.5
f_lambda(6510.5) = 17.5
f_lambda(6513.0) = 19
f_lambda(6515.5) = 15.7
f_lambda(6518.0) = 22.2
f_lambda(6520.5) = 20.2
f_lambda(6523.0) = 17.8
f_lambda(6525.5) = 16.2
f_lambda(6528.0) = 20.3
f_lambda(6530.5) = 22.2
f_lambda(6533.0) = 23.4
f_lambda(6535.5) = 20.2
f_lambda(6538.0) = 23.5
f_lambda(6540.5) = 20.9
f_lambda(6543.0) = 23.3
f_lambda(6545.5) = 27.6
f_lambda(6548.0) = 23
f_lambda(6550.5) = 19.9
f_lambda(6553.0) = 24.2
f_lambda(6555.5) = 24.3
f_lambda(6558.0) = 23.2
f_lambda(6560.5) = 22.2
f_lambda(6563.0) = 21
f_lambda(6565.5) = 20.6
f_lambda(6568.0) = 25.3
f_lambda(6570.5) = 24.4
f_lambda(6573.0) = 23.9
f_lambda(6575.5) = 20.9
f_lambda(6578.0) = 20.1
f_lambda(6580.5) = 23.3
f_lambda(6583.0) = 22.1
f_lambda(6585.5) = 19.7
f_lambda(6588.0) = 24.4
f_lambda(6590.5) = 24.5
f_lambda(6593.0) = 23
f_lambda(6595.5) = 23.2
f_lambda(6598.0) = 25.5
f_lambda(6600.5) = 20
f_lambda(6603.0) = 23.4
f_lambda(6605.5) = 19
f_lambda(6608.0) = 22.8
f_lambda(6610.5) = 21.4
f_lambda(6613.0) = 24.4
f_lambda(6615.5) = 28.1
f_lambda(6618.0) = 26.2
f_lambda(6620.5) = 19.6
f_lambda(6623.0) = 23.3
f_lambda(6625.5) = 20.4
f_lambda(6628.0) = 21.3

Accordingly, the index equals -3.1 angstrom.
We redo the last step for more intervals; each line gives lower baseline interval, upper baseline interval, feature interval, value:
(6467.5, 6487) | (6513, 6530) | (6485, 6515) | 1.9 angstrom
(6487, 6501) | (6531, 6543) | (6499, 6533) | 5.1 angstrom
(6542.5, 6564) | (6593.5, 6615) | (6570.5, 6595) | 0.4 angstrom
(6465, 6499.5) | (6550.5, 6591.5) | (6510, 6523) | 2.0 angstrom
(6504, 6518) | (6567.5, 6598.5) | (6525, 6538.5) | -1.3 angstrom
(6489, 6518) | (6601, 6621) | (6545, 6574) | -3.1 angstrom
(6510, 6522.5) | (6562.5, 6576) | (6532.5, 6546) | -1.5 angstrom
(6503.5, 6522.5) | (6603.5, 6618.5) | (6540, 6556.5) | -2.7 angstrom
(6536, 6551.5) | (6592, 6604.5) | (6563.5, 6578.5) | 0.2 angstrom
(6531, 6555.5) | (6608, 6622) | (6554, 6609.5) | 2.0 angstrom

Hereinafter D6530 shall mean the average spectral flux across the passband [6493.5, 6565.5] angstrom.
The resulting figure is 20.5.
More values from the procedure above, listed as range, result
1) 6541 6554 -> 23.4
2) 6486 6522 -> 19.2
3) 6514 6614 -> 22.1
